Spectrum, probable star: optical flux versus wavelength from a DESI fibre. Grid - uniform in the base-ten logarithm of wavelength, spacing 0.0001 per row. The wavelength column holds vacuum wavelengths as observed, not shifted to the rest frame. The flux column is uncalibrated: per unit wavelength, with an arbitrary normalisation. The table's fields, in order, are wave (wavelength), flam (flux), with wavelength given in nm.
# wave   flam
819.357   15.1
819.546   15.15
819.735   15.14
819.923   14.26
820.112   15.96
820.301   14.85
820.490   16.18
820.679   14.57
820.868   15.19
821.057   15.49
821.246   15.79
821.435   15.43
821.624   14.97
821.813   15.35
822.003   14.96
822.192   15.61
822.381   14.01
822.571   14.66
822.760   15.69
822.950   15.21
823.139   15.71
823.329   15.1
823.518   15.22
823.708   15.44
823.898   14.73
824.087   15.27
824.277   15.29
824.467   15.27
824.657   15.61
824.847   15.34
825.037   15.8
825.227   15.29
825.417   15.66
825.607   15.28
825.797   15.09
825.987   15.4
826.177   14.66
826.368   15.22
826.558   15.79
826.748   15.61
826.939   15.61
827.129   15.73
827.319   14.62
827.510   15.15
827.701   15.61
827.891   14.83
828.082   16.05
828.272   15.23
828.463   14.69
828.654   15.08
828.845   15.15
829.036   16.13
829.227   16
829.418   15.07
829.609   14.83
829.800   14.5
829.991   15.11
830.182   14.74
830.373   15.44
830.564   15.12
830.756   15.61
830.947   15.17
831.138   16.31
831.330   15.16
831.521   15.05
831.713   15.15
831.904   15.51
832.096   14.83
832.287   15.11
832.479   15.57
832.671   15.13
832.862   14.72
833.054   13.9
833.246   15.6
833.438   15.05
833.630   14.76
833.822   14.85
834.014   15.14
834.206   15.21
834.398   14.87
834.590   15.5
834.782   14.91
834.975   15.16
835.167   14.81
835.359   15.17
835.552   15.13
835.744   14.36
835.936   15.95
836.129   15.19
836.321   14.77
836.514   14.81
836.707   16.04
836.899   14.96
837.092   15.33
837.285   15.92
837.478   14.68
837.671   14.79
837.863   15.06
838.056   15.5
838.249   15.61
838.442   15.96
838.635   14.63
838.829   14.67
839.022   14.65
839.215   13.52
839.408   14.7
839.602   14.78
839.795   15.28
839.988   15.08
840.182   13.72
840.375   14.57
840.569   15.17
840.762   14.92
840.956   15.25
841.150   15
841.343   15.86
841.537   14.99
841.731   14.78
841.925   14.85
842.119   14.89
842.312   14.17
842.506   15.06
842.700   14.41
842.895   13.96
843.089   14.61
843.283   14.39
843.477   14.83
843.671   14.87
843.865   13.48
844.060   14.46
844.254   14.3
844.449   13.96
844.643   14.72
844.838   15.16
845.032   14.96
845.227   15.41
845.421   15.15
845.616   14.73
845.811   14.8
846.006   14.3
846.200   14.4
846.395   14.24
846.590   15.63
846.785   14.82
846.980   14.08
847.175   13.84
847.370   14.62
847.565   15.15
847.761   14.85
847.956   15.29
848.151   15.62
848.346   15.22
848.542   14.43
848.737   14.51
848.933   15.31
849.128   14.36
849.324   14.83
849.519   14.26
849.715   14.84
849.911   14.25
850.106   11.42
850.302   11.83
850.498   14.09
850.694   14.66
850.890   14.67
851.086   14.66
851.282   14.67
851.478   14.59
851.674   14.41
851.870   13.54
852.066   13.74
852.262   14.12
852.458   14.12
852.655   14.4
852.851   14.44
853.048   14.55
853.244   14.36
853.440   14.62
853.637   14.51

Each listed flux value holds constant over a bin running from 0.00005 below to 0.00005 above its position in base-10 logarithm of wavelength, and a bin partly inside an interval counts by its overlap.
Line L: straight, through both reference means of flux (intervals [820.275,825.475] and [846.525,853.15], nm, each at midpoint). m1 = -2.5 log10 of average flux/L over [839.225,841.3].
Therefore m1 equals -0.01 mag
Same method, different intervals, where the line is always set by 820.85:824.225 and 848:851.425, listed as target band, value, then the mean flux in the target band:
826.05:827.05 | -0.02 mag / 15.4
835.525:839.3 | -0.02 mag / 15.1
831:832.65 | -0.03 mag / 15.3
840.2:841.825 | -0.03 mag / 15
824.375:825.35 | -0.02 mag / 15.5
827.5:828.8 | -0.01 mag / 15.2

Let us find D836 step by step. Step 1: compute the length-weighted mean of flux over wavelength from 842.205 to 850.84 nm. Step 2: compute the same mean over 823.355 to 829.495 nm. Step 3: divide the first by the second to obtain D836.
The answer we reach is 0.9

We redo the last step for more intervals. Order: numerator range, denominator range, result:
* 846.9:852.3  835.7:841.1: 0.96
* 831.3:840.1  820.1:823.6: 0.99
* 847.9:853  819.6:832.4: 0.94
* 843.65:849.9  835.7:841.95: 0.98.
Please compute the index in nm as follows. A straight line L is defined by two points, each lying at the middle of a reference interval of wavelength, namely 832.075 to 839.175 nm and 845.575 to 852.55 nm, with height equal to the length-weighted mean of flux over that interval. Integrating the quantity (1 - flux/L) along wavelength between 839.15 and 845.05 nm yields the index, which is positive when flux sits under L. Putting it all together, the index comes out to 0.04 nm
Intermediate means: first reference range 15.1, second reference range 14.4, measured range 14.7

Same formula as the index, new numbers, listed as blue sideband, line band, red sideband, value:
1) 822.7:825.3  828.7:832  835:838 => -0.01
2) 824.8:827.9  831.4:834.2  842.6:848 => 0.01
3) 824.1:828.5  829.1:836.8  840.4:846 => -0.01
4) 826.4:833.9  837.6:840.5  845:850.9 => 0.01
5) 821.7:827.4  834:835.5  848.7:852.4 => -0.03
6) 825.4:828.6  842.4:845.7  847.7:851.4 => 0.00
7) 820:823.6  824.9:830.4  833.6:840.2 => -0.04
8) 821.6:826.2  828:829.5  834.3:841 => -0.03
